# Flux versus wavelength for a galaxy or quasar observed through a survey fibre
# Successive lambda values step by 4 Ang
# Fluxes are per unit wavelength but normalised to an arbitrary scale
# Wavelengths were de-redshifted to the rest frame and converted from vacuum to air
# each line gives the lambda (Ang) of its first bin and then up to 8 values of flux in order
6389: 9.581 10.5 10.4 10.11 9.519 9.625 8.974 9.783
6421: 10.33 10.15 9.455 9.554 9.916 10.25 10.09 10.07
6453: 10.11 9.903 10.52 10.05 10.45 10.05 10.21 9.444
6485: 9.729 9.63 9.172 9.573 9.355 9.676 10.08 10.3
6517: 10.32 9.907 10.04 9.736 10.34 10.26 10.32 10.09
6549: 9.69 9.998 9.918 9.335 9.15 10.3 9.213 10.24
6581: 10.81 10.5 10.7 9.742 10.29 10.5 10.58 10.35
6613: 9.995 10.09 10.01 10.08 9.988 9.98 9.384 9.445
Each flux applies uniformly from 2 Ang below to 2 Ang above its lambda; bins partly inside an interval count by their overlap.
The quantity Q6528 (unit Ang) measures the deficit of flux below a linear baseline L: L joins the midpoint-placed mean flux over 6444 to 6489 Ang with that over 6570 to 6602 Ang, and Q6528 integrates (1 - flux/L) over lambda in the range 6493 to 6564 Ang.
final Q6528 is 1.7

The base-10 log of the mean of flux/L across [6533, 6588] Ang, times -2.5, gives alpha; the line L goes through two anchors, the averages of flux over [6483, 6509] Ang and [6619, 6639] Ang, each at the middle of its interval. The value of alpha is -0.03 mag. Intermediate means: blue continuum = 9.57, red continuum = 9.89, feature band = 10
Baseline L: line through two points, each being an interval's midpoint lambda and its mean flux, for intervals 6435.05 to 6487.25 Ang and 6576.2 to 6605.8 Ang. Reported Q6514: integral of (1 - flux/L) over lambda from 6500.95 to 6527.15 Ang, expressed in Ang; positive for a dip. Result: 0.5 Ang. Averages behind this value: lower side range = 10.1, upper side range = 10.4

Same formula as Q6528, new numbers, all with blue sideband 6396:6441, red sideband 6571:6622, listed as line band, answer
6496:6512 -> 0.5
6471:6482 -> 0.0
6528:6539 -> -0.1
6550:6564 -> 0.6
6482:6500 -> 0.8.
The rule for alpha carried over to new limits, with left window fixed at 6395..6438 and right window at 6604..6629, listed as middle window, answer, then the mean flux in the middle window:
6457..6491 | -0.01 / 10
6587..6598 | -0.01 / 10.2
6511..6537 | -0.01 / 10.1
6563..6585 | 0.01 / 9.99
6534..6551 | -0.01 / 10.1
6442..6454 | -0.03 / 10.1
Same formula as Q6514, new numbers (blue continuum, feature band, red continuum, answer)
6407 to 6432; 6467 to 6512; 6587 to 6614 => 0.8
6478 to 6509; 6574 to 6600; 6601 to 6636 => -0.9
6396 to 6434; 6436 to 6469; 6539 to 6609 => -1.0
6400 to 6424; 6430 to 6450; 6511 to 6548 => -0.2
